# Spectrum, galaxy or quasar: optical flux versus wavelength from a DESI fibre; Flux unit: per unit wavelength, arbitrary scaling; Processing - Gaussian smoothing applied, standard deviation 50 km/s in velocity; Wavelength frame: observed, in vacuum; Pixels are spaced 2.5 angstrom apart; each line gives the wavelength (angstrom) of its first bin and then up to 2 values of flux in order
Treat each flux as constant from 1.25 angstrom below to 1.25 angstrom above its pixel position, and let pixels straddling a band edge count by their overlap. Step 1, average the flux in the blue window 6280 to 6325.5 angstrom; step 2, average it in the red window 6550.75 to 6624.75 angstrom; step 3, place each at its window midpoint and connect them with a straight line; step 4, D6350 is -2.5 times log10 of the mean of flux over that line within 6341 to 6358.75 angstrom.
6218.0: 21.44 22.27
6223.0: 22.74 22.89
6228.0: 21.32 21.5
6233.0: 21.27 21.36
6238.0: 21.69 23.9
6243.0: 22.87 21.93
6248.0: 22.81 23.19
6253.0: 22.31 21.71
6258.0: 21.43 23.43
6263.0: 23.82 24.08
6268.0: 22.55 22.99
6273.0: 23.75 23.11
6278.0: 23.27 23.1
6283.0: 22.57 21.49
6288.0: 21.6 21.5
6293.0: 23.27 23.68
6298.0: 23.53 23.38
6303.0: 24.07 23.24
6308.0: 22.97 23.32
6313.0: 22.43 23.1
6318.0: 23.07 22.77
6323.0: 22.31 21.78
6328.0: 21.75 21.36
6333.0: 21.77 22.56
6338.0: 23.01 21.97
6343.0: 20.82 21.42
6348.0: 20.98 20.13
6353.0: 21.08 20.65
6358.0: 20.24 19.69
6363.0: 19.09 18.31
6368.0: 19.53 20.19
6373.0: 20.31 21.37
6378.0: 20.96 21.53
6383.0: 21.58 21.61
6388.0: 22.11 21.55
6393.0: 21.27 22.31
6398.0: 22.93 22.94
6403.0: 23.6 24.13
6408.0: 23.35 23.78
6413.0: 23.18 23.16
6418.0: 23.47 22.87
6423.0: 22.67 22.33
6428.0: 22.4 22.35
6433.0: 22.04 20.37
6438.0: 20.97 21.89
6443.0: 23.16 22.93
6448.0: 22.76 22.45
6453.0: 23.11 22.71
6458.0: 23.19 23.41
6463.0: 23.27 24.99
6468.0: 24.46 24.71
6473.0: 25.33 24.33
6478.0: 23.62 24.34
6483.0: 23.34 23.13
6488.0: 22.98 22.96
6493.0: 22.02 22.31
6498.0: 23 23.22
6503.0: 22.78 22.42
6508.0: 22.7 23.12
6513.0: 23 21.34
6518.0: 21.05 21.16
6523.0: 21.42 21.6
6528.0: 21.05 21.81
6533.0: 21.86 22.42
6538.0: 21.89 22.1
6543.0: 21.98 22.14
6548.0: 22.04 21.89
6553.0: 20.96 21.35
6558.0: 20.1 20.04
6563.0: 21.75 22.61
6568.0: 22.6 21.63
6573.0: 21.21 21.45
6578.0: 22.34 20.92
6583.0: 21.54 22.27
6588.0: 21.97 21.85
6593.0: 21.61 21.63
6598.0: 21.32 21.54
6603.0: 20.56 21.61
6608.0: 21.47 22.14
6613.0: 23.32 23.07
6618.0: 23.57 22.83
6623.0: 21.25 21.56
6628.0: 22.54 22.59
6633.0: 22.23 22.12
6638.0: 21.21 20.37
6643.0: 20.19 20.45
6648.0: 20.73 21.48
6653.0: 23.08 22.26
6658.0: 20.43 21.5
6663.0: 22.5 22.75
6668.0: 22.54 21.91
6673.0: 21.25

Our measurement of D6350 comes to 0.09 mag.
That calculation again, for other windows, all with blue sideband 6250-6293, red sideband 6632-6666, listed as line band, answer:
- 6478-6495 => -0.05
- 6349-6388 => 0.10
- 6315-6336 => 0.01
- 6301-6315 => -0.03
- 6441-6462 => -0.04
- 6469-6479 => -0.11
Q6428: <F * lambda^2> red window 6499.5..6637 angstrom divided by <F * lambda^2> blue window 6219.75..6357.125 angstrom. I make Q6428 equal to 1.1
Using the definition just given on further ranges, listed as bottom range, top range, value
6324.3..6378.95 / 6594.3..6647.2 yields 1.13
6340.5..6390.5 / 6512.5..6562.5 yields 1.10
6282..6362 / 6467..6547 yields 1.09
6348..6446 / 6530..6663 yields 1.06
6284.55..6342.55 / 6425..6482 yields 1.07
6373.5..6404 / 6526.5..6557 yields 1.04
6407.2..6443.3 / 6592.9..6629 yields 1.04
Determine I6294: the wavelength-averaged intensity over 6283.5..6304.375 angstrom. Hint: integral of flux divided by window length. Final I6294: 22.8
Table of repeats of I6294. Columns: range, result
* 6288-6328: 22.9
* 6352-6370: 19.8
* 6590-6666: 21.8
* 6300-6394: 21.5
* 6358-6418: 21.7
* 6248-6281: 23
